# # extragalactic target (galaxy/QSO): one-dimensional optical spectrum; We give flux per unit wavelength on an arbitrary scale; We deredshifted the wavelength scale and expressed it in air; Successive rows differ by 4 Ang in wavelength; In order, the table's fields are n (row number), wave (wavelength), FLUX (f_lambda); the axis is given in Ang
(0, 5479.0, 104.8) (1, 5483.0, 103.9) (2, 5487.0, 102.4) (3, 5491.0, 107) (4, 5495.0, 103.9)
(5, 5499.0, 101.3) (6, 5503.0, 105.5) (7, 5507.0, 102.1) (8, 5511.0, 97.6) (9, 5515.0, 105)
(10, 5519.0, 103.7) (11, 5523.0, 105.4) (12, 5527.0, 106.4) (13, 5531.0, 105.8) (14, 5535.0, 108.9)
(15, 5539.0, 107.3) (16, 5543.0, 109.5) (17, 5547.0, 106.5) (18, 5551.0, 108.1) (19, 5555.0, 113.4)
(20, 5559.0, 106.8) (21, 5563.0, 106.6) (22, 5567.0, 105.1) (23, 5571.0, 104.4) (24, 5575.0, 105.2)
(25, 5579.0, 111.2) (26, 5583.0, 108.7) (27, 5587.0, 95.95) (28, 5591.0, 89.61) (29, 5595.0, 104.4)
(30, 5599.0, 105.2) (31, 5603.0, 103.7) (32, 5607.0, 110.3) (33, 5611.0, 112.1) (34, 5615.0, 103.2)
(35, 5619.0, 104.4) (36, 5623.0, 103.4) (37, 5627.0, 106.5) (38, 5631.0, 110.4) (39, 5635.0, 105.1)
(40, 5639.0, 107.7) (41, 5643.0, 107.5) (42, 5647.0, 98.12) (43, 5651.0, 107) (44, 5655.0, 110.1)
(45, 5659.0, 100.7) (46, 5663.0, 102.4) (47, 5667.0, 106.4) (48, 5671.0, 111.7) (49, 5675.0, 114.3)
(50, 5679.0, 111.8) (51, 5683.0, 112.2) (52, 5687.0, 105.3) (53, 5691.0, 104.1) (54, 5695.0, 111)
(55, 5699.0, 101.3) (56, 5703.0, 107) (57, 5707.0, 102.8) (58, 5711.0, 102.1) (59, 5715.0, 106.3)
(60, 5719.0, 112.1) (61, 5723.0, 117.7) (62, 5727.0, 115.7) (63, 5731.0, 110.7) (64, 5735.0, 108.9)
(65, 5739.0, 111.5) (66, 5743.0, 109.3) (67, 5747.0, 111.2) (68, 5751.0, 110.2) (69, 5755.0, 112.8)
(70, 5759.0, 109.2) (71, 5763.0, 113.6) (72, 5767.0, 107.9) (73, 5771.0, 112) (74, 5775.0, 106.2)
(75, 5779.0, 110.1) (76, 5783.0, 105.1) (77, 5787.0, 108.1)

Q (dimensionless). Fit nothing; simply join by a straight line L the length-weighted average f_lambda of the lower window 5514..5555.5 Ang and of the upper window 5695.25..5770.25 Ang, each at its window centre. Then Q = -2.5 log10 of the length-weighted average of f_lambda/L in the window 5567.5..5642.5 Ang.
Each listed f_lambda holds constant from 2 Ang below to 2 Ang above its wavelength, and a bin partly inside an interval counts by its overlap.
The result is 0.03 mag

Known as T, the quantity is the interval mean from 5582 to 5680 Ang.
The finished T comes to 106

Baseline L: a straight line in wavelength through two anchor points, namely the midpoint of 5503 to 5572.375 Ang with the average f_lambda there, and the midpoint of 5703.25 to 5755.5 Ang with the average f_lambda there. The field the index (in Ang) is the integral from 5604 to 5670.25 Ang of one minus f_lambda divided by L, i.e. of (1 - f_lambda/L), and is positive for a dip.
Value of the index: 1.2 Ang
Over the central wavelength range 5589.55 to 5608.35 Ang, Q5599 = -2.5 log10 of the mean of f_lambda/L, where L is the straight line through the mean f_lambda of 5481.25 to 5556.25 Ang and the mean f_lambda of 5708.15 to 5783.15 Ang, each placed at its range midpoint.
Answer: 0.04 mag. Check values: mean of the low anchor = 105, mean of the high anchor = 110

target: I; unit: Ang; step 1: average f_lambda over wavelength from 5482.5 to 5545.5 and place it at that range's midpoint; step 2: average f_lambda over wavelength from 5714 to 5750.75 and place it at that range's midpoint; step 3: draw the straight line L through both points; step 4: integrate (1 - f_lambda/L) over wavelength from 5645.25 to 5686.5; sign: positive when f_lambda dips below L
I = 0.8 Ang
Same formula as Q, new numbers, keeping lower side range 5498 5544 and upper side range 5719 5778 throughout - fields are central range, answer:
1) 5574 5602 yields 0.04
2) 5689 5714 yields 0.05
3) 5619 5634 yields 0.01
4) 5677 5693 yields 0.01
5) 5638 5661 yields 0.03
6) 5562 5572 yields 0.01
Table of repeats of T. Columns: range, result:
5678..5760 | 109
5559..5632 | 105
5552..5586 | 107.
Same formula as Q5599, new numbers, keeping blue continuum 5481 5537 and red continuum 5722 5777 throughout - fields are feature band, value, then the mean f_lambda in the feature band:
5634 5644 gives 0.01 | 107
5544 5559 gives -0.04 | 109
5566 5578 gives 0.01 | 105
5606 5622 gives 0.00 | 107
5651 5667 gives 0.04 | 105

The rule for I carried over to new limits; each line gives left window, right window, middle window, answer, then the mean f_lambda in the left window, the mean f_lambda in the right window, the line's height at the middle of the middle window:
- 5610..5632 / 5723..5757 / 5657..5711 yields 1.1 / 106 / 112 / 109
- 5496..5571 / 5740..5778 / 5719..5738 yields -0.6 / 106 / 110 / 110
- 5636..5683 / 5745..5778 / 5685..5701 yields 0.4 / 107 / 110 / 108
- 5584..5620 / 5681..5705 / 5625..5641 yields -0.4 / 103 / 107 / 105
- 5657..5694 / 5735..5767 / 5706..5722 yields 0.4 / 108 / 111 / 109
